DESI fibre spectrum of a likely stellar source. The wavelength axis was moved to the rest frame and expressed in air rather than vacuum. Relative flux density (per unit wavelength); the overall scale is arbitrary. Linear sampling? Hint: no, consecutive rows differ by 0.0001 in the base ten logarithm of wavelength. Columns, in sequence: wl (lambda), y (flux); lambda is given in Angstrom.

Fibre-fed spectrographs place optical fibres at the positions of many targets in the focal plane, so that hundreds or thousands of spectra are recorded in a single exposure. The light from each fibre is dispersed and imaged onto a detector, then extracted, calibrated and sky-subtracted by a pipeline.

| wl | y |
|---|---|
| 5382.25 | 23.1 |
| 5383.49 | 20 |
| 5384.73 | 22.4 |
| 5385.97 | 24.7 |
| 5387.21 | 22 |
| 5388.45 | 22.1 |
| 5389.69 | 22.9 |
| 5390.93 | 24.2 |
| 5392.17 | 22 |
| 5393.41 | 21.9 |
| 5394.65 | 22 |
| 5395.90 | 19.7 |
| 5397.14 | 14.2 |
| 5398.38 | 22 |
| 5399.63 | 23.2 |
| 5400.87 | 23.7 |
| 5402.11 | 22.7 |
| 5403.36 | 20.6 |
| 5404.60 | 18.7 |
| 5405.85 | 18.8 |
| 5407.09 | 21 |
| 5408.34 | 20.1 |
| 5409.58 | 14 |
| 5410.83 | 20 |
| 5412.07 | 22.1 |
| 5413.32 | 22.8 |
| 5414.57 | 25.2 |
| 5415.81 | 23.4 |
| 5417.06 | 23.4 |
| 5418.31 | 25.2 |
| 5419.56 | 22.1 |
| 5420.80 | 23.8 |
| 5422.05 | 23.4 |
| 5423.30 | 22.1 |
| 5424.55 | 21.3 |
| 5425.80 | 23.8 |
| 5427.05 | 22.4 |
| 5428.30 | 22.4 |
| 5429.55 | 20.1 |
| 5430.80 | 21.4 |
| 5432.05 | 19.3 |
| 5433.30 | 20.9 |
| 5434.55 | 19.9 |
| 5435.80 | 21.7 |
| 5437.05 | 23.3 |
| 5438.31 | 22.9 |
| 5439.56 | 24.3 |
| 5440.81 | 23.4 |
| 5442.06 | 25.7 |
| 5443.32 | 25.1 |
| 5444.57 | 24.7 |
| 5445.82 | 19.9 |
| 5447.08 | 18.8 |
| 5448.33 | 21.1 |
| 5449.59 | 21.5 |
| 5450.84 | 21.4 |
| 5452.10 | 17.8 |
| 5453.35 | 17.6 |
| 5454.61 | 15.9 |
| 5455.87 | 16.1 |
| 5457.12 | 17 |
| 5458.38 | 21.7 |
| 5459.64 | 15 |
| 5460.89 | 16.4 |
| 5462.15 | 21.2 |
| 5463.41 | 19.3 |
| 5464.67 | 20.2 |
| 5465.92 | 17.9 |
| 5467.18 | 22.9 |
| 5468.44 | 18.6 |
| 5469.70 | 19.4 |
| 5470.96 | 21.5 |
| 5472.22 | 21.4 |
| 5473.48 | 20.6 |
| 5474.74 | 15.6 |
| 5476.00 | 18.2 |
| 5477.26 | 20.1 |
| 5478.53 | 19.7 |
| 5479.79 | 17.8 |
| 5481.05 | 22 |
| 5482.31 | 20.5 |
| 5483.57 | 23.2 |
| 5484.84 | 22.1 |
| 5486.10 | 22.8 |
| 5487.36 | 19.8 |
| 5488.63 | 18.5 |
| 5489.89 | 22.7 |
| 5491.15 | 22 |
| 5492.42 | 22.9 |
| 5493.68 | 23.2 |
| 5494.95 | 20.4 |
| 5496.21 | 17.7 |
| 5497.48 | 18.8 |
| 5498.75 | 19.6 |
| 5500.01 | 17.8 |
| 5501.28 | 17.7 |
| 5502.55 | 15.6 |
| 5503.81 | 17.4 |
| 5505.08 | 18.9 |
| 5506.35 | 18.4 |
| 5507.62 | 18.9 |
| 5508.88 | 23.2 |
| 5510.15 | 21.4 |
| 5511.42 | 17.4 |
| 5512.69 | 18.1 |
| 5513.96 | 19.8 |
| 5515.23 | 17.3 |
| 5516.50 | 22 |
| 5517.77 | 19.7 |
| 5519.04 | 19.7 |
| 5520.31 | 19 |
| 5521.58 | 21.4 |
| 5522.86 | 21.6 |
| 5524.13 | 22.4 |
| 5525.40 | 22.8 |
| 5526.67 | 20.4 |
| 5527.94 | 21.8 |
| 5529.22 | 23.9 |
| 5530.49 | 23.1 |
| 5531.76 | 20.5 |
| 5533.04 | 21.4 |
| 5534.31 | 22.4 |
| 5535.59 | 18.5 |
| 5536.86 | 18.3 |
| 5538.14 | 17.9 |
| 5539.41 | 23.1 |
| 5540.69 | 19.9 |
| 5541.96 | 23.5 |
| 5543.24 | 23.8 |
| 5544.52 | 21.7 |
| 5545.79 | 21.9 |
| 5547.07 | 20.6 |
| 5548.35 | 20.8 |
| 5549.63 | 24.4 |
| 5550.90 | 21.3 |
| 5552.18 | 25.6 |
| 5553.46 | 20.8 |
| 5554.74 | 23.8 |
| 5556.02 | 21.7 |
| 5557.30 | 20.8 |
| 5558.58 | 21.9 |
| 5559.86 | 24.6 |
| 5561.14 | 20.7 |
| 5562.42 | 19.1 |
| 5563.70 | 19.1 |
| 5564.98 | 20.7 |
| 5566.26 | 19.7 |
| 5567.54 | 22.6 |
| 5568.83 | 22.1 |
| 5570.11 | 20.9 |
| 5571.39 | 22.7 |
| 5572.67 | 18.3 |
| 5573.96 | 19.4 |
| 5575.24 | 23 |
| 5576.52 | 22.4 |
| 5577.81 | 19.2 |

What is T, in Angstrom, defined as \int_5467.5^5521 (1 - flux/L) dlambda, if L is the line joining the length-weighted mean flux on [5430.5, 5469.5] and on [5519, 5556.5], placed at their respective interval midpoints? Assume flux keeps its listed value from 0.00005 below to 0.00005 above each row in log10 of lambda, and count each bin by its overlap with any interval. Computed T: 3.0 Angstrom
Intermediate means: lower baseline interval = 20.4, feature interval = 19.8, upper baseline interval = 21.6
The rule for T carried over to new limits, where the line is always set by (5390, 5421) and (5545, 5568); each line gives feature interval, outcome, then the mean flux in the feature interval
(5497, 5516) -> 2.5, 18.7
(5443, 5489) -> 3.7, 19.8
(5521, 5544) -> 0.2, 21.5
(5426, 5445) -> -0.9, 22.5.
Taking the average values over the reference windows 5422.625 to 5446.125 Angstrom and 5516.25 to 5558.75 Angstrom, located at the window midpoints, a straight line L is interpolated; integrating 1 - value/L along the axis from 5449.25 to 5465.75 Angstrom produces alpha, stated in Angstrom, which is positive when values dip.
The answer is 2.8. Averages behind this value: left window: 22.4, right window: 21.5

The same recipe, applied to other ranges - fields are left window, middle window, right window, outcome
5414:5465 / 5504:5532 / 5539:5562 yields 1.87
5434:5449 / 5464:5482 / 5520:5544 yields 1.98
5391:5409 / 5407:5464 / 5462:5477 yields -2.41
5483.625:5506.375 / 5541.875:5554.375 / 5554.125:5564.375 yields -0.73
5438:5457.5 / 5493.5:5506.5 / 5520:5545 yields 1.62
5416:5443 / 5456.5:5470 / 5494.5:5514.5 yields 1.17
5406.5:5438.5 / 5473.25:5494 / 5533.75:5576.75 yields 0.94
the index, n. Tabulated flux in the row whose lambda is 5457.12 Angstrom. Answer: 17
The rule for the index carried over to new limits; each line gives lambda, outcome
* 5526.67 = 20.4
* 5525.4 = 22.8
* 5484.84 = 22.1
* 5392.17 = 22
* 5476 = 18.2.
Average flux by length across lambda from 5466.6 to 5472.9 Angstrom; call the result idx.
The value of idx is 20.7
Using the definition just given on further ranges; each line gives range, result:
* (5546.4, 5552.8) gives 22.5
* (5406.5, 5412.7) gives 19.4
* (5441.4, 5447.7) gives 22.8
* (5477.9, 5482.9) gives 20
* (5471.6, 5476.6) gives 19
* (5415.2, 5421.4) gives 23.6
